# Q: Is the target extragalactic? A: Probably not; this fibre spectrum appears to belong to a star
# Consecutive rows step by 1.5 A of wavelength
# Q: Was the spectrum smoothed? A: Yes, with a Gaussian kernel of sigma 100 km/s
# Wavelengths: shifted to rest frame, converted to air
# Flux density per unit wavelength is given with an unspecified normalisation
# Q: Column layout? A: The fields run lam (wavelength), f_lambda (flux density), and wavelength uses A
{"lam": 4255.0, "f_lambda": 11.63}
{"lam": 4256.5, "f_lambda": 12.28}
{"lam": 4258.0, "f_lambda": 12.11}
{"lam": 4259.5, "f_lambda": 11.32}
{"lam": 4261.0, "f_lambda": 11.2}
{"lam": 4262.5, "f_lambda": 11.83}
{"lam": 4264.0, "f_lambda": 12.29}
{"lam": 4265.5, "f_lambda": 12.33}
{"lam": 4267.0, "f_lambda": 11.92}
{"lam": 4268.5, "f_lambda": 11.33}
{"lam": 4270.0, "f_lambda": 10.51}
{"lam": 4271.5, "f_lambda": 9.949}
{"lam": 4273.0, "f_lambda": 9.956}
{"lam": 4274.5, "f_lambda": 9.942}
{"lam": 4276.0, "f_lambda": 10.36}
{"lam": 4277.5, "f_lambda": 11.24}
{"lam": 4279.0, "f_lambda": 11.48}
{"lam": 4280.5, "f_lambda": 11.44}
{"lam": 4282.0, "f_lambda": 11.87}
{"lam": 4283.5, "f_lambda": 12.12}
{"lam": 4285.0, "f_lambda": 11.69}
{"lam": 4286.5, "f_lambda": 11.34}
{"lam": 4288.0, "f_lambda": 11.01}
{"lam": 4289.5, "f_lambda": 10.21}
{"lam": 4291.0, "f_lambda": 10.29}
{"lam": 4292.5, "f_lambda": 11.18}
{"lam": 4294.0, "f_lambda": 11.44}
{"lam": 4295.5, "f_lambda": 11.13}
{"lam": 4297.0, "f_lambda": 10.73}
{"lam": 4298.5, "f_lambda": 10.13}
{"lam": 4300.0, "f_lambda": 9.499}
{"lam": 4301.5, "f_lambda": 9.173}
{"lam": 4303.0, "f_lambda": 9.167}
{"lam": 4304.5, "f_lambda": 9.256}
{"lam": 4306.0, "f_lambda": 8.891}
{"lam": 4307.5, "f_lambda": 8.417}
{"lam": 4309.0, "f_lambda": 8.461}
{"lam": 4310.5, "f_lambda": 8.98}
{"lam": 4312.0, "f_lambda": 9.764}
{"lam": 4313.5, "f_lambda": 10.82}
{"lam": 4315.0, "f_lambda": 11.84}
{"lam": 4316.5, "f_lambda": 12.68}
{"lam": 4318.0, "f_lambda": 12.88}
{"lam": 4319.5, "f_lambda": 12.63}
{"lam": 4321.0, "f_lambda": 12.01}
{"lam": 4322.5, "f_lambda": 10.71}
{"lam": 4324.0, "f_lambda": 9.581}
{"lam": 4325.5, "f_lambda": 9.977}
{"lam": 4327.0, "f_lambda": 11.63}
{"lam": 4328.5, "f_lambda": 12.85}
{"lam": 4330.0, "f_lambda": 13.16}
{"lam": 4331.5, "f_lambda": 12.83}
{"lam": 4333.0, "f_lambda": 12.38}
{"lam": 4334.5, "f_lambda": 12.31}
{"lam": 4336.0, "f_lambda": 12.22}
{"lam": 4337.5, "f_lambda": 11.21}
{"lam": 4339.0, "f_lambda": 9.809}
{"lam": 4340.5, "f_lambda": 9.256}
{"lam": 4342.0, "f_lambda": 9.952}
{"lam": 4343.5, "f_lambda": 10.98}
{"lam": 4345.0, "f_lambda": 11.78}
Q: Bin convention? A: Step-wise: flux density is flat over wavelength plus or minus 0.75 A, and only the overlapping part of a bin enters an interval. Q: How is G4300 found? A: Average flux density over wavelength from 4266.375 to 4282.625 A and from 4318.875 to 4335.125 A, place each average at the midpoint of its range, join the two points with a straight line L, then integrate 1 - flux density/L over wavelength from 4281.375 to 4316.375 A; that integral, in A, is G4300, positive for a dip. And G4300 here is 2.9 A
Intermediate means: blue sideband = 10.9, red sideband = 11.8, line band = 10.4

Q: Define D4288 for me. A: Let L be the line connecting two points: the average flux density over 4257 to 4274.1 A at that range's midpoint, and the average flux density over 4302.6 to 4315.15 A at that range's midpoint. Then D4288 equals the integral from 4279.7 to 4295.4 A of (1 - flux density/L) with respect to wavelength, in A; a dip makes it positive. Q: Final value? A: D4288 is -1.4 A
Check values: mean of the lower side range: 11.3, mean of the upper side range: 9.41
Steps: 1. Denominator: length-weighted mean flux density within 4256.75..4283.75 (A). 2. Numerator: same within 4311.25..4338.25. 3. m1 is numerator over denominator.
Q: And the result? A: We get 1.0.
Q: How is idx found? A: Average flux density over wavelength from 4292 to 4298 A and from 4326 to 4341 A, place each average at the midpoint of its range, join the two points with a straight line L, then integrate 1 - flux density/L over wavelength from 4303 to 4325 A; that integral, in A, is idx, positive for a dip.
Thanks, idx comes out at 1.9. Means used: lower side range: 11.1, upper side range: 11.8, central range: 10.4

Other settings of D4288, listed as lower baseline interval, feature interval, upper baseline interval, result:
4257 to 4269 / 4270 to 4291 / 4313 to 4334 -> 1.60 A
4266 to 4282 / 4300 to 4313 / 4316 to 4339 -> 2.72 A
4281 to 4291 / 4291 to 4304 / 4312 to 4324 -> 1.29 A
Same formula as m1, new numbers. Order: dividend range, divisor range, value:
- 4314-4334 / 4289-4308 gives 1.20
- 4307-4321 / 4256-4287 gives 0.95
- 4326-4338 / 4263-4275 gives 1.11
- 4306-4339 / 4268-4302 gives 1.04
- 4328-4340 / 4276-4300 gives 1.09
